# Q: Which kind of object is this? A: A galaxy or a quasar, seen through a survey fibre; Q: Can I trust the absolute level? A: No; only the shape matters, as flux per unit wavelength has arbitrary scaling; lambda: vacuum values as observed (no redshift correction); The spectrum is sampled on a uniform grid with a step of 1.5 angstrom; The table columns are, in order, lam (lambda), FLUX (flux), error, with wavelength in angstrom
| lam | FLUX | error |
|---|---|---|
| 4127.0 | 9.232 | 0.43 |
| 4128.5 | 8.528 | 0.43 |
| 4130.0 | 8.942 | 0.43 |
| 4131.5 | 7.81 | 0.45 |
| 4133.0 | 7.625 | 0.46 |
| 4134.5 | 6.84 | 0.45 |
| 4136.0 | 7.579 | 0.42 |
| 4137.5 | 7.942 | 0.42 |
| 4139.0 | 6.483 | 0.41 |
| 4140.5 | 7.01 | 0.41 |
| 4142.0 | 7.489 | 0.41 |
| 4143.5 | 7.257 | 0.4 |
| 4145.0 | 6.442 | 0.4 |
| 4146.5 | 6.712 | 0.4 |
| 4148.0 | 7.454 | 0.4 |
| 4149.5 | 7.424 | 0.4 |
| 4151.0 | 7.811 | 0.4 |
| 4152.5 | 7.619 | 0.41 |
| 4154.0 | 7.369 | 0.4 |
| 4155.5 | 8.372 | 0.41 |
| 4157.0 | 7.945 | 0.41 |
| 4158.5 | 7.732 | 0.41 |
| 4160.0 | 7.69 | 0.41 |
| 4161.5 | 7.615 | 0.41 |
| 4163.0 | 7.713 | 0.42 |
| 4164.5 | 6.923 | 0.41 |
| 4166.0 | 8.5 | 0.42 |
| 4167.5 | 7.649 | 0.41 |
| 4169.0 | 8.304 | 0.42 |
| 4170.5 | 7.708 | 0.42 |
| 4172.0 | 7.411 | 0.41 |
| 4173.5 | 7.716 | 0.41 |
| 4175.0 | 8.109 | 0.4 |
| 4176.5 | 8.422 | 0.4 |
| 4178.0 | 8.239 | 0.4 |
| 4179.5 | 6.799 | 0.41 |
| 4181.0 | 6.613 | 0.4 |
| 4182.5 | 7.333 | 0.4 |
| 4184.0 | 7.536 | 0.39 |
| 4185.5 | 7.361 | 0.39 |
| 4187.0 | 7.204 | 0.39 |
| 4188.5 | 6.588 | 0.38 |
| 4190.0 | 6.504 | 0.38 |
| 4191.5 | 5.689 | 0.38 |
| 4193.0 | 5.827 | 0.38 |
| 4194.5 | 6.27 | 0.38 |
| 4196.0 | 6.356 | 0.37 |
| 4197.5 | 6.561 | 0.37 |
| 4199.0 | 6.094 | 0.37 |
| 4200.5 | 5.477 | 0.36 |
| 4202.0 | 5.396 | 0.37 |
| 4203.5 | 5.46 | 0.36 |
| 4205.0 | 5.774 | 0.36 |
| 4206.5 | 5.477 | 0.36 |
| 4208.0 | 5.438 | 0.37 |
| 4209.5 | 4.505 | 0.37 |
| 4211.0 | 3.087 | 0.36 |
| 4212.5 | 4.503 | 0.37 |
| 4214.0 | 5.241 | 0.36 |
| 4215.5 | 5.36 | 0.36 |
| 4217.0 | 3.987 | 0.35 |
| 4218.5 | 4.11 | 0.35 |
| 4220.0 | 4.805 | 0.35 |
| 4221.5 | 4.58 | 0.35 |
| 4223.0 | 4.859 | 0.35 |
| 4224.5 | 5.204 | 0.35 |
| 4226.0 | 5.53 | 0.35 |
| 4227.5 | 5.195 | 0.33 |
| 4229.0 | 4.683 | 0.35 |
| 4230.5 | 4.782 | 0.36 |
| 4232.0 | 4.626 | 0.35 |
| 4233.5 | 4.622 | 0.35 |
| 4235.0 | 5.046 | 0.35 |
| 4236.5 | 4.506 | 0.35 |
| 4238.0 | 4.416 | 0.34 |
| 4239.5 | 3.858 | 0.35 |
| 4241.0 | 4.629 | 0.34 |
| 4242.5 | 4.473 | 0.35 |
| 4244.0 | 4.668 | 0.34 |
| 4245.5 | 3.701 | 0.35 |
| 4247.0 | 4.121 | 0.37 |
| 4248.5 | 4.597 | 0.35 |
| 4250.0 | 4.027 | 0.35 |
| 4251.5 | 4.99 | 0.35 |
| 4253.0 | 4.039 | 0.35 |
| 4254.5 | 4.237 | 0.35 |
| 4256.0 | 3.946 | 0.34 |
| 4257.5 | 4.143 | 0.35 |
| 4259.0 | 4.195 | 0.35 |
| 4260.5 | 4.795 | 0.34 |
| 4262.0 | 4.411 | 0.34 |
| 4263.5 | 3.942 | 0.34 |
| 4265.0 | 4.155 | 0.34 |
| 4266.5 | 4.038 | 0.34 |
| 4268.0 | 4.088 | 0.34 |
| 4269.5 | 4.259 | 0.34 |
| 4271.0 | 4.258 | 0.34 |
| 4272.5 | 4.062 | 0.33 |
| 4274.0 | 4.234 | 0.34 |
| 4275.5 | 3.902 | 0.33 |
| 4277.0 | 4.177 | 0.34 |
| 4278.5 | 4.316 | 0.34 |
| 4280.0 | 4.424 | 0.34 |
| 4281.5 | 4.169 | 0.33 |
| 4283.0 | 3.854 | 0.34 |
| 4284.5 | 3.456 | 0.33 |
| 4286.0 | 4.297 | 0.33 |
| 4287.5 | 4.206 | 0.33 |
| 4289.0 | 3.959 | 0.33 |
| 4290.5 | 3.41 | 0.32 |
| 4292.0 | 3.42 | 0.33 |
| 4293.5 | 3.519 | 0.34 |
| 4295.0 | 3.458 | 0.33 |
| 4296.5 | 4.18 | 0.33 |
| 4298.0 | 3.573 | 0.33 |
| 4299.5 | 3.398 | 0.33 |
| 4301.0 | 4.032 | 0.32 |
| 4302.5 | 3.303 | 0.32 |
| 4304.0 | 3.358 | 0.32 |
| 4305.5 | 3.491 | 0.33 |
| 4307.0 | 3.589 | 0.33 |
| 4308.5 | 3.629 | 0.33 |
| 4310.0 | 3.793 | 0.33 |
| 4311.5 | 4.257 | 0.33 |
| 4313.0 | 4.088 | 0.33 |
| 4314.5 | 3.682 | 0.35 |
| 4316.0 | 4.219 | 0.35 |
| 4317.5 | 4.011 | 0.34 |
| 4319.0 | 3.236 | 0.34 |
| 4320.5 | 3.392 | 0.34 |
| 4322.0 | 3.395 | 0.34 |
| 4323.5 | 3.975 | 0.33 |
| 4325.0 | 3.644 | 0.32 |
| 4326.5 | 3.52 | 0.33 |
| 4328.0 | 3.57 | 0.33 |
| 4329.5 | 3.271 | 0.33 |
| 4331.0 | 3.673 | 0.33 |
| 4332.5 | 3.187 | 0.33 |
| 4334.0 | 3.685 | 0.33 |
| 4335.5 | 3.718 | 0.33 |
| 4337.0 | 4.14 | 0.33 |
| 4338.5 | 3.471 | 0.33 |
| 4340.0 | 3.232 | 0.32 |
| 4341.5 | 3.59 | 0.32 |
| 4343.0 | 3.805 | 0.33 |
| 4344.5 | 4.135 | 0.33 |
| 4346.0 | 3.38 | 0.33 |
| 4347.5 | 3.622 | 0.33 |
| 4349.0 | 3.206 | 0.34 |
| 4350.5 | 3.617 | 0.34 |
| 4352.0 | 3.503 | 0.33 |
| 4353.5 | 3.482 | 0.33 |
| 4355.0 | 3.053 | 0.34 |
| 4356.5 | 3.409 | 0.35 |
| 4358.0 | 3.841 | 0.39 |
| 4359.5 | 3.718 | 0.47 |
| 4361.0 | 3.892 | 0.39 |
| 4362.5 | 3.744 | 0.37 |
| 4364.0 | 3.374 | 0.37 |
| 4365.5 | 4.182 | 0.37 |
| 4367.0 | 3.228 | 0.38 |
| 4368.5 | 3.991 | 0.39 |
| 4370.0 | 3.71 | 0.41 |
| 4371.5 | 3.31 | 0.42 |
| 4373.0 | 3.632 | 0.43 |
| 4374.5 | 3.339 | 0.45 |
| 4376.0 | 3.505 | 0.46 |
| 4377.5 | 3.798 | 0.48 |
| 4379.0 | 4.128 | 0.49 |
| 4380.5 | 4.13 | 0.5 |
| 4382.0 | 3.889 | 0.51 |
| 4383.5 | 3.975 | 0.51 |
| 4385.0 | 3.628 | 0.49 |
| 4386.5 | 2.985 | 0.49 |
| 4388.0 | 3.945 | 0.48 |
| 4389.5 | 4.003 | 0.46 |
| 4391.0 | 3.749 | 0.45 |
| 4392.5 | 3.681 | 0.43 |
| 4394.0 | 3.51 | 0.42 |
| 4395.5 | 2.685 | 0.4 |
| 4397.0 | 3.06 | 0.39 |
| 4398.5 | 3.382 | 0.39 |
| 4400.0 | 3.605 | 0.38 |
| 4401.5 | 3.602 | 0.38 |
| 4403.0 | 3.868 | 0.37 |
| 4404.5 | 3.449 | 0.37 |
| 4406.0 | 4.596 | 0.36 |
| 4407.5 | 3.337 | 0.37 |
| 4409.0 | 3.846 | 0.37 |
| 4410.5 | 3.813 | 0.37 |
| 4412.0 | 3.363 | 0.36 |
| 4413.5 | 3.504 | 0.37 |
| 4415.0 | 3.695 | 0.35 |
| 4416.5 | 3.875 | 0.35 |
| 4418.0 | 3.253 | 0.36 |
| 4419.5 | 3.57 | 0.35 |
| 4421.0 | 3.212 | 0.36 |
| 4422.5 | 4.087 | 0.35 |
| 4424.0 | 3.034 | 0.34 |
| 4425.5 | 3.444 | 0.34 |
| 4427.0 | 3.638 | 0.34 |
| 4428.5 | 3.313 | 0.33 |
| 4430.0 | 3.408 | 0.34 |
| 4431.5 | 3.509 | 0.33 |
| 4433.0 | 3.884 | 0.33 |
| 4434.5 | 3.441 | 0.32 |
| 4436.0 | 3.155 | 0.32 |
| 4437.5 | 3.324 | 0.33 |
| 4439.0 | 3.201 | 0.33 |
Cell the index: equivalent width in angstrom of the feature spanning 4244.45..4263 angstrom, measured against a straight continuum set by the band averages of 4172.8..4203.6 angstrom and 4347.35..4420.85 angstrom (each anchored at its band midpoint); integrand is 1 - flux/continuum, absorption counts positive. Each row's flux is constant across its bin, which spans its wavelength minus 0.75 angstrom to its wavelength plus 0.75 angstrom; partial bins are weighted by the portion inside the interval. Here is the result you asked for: 4.7 angstrom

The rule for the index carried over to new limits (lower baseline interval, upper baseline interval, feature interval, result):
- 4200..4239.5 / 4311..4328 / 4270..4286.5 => 0.39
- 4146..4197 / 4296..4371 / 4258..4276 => 3.39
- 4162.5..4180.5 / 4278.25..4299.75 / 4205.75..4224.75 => 4.87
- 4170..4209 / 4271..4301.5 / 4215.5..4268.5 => 6.95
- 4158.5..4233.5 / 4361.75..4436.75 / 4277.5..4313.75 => 8.22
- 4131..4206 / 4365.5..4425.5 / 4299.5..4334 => 8.52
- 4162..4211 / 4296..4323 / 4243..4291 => 5.75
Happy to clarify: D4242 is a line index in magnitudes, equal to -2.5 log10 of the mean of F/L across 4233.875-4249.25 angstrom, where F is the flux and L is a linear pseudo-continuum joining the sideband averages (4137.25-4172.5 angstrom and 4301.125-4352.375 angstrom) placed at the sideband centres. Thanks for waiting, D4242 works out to 0.25 mag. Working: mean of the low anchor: 7.52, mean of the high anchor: 3.63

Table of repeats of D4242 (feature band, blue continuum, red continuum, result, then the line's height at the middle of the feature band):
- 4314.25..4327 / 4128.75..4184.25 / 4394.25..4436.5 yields 0.34 mag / 5.01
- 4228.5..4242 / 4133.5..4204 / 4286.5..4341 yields 0.21 mag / 5.56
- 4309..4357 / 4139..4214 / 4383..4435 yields 0.27 mag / 4.64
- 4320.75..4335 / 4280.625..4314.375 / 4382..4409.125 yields 0.05 mag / 3.71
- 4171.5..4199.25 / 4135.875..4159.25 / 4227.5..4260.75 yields -0.12 mag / 6.24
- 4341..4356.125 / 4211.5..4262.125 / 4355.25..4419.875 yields 0.10 mag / 3.88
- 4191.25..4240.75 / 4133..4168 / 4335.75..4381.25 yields 0.23 mag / 6.26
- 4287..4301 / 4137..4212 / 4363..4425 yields 0.36 mag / 5.12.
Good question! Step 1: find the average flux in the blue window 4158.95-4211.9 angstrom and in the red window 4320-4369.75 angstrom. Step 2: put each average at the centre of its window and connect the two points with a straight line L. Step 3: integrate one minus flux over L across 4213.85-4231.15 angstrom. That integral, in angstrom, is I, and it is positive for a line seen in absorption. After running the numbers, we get 3.3 angstrom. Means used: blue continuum 6.72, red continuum 3.6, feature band 4.85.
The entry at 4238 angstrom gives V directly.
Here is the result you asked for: 4.416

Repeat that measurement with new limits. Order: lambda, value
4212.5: 4.503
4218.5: 4.11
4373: 3.632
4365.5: 4.182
